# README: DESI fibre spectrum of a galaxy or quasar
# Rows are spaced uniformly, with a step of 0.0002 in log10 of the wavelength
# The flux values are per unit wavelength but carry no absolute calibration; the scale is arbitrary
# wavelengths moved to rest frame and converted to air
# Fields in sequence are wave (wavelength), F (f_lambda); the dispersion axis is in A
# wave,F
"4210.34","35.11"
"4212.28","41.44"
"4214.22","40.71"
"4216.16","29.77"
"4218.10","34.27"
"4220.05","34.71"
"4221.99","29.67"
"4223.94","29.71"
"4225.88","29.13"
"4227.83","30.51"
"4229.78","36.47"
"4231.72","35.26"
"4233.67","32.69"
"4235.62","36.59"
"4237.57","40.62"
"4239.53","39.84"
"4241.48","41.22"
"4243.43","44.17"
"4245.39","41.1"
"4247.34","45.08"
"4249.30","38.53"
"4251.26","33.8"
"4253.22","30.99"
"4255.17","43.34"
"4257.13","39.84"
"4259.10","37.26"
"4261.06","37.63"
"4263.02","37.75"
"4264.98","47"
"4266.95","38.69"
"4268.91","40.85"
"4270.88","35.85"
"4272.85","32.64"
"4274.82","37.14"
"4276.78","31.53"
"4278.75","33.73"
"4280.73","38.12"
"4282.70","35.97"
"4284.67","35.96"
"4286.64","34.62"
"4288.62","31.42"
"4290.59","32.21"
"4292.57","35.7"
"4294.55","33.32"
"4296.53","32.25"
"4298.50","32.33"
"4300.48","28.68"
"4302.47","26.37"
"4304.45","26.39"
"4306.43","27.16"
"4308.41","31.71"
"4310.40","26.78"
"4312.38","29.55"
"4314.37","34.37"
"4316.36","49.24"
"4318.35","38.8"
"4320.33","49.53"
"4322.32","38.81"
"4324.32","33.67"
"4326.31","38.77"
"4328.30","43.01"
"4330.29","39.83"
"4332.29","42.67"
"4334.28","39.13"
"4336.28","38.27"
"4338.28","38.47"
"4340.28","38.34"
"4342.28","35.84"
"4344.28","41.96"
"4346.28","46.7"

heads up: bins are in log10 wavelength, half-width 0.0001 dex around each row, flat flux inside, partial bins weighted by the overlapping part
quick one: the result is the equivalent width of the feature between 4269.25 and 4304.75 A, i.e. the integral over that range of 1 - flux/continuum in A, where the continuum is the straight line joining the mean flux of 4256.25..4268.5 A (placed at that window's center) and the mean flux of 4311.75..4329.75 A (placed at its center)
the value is 5.77 A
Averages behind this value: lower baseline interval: 39.7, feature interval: 33.3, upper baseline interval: 39.7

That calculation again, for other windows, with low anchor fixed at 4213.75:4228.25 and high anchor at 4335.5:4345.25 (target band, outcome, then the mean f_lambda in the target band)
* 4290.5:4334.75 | 2.2 A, 35.3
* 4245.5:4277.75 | -3.6 A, 38.1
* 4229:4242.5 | -1.9 A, 37.6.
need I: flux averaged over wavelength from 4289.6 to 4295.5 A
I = 33.7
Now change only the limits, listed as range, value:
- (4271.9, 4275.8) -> 34.9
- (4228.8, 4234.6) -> 34.8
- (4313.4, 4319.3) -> 40.8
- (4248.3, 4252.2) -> 36.2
